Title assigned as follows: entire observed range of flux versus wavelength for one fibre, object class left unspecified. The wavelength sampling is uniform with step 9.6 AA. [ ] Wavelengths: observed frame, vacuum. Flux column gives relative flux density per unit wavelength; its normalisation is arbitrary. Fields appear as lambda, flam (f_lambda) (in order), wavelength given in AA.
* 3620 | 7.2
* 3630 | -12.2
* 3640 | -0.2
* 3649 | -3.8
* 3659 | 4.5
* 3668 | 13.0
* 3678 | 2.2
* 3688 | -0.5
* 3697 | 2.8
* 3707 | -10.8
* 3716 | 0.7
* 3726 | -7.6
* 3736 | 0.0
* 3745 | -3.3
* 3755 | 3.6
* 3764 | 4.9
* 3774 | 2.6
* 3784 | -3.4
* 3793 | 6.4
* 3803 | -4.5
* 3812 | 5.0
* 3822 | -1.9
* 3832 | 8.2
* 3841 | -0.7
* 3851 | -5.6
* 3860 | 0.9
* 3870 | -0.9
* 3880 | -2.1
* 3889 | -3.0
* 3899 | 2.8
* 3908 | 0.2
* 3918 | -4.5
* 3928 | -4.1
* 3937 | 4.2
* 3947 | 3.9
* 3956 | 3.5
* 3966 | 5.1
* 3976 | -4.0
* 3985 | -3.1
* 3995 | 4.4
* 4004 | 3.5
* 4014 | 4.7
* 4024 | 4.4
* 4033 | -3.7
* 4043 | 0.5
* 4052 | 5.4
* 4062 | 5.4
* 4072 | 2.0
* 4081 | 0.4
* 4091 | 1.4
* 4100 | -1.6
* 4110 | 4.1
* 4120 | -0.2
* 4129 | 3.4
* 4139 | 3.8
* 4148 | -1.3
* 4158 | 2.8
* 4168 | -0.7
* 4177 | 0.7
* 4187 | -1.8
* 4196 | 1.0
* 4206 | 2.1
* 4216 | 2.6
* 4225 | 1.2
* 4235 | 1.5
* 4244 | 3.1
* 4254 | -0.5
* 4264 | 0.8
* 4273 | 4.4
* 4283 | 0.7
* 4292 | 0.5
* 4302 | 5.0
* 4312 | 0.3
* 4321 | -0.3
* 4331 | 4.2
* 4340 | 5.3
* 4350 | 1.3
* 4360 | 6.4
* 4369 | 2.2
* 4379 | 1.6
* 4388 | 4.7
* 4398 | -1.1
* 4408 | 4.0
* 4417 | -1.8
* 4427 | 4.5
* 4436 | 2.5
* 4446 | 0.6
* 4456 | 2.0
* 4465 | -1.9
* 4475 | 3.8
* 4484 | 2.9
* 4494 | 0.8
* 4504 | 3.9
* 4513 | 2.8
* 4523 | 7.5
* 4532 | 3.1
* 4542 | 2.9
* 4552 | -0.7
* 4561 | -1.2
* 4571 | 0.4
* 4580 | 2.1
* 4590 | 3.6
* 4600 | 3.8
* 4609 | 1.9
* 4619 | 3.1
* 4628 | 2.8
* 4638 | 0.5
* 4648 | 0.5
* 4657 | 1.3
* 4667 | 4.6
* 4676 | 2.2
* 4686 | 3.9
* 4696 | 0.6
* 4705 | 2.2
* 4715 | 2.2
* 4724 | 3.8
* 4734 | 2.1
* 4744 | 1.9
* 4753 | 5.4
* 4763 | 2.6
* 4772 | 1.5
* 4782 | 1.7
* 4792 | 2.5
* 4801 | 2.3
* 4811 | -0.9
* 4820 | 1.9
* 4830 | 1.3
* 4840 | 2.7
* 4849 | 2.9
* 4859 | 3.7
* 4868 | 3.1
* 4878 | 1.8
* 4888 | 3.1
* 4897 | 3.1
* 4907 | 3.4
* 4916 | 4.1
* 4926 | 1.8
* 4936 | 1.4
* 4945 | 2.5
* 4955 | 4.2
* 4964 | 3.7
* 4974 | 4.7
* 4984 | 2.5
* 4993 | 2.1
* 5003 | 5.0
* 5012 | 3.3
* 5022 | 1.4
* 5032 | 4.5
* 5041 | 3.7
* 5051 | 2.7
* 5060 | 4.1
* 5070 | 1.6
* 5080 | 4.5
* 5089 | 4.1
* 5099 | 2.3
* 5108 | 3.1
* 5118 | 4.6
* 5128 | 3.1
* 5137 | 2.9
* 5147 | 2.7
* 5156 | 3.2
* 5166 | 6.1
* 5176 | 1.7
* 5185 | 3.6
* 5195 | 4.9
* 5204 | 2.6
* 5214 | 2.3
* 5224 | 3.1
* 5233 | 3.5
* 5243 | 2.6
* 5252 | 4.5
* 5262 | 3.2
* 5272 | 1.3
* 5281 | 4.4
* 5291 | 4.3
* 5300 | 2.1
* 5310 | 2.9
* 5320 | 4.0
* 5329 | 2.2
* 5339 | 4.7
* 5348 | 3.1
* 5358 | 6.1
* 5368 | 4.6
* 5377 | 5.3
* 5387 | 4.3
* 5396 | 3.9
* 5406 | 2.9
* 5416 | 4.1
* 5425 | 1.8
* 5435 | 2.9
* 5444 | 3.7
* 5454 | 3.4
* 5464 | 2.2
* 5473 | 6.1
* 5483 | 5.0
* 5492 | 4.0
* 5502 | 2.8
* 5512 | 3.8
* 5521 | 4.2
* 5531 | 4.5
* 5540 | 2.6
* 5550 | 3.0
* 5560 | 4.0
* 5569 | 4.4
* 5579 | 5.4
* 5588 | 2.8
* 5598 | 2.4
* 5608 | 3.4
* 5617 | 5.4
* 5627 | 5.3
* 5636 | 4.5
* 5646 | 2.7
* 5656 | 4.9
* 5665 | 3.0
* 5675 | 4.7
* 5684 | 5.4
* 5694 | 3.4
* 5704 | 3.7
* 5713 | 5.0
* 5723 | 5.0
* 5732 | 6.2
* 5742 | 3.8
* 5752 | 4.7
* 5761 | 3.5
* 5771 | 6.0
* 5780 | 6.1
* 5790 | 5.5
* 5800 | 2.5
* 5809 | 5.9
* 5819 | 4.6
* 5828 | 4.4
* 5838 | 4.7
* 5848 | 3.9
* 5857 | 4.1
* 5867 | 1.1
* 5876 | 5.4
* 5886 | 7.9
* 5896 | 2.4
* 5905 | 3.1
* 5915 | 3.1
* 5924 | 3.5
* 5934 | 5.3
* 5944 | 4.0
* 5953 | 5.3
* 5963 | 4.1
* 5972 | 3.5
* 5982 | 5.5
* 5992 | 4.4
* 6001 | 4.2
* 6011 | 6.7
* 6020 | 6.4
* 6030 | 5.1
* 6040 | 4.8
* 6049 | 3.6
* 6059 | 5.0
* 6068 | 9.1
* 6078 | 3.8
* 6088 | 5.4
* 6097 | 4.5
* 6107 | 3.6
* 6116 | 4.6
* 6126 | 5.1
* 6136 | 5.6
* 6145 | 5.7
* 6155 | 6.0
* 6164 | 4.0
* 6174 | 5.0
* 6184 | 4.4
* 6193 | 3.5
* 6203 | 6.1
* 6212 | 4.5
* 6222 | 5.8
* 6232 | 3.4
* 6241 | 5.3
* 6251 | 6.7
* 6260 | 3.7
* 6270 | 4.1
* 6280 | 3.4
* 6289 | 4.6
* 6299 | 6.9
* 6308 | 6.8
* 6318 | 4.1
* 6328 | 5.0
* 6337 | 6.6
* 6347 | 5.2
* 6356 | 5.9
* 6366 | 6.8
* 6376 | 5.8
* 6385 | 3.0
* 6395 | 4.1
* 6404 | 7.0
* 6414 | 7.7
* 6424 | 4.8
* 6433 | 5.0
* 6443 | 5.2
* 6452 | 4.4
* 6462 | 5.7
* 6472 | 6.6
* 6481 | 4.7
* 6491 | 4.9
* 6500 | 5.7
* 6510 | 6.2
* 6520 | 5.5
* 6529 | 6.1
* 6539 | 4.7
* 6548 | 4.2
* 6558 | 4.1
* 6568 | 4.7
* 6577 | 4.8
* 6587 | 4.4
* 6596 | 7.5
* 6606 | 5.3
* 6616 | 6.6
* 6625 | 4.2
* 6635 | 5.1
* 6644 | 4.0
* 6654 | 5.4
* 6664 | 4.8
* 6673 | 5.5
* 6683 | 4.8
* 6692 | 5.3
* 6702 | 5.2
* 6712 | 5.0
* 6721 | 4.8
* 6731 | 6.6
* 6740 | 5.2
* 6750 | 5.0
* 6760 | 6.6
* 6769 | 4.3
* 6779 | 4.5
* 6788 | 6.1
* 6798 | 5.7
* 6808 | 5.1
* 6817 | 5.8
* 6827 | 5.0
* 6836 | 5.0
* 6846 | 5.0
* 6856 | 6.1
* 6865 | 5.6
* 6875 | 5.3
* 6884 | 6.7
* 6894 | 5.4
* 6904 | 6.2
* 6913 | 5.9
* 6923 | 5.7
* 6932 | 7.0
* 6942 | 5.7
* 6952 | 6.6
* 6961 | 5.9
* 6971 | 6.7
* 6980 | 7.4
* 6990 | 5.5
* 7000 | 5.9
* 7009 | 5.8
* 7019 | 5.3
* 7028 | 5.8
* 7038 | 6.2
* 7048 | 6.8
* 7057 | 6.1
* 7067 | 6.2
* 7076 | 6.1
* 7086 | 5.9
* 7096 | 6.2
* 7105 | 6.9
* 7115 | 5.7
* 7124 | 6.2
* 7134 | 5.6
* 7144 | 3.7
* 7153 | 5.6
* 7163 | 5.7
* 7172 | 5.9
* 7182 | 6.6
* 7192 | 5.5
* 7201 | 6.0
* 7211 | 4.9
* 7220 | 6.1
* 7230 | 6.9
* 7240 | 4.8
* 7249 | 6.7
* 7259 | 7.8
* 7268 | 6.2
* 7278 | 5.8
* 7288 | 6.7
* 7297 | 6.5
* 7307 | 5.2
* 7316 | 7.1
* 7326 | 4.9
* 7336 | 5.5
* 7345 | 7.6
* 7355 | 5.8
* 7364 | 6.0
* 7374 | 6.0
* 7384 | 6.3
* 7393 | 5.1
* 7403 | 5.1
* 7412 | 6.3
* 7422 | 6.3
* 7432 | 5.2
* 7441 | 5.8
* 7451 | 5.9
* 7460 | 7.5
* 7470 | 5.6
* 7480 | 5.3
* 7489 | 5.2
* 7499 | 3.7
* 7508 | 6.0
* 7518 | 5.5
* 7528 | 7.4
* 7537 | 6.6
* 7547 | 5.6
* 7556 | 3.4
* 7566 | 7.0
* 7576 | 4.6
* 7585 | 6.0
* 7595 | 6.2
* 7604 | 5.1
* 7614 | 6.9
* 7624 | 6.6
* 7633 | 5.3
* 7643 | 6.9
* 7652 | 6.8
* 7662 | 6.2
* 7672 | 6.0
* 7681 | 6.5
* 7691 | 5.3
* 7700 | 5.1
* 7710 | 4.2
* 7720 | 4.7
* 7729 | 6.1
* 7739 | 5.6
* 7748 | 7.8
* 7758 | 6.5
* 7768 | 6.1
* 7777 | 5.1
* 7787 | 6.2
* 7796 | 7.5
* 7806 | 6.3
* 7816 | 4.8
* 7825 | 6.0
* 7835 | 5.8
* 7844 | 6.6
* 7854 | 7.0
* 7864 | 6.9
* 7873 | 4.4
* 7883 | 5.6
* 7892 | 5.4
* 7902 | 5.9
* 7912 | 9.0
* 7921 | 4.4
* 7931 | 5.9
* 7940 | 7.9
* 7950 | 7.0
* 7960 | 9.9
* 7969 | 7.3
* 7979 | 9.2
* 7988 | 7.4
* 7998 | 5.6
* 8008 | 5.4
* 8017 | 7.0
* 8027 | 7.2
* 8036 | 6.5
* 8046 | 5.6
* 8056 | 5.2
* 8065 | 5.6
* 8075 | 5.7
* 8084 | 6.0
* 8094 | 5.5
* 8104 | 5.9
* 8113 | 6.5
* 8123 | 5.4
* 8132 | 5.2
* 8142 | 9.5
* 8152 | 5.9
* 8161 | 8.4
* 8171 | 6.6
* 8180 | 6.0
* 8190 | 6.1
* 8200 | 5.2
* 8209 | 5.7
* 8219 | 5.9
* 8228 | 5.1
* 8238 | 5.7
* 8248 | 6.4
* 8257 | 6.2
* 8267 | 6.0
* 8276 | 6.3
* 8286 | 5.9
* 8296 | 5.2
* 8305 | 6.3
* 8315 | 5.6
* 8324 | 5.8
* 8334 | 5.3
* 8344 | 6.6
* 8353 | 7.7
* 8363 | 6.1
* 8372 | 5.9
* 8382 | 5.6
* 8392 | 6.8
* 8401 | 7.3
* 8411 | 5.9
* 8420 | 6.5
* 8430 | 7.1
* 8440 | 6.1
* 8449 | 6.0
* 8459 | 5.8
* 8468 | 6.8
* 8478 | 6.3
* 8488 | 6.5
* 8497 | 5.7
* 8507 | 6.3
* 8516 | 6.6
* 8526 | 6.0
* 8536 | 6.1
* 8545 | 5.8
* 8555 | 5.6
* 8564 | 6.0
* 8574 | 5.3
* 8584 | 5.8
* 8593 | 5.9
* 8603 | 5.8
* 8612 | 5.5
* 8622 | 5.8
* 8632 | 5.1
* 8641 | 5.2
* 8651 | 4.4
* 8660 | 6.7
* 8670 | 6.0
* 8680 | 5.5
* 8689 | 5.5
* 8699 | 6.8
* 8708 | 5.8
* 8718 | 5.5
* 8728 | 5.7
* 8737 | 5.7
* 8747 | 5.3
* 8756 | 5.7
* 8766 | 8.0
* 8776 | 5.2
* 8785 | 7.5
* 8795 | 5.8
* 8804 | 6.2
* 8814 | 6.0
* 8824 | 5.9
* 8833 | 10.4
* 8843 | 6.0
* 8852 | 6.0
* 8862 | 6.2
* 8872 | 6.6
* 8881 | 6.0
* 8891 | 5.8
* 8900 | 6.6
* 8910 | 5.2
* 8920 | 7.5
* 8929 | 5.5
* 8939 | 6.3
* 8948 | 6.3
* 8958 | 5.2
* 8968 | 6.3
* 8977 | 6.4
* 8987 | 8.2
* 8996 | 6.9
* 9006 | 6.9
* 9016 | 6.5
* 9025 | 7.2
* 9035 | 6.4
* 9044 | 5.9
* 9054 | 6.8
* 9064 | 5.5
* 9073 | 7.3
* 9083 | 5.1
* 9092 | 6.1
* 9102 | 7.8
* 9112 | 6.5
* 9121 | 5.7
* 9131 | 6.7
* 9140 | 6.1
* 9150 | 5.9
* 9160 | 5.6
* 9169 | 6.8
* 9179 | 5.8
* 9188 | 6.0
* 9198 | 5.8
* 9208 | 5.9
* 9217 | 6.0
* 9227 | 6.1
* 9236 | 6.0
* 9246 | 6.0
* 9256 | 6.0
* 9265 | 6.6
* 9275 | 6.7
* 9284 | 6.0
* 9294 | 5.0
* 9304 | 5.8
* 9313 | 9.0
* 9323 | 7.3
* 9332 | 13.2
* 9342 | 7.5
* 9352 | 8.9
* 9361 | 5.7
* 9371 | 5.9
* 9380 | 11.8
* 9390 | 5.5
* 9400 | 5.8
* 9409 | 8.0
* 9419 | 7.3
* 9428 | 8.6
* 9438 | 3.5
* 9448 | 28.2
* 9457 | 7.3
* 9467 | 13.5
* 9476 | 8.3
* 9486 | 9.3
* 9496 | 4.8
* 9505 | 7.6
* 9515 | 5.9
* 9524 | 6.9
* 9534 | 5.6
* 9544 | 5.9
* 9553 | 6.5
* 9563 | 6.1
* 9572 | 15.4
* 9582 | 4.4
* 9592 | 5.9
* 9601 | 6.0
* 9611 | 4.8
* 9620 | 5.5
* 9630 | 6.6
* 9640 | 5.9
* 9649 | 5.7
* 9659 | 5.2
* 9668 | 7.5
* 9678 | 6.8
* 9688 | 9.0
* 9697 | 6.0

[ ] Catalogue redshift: 0.21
